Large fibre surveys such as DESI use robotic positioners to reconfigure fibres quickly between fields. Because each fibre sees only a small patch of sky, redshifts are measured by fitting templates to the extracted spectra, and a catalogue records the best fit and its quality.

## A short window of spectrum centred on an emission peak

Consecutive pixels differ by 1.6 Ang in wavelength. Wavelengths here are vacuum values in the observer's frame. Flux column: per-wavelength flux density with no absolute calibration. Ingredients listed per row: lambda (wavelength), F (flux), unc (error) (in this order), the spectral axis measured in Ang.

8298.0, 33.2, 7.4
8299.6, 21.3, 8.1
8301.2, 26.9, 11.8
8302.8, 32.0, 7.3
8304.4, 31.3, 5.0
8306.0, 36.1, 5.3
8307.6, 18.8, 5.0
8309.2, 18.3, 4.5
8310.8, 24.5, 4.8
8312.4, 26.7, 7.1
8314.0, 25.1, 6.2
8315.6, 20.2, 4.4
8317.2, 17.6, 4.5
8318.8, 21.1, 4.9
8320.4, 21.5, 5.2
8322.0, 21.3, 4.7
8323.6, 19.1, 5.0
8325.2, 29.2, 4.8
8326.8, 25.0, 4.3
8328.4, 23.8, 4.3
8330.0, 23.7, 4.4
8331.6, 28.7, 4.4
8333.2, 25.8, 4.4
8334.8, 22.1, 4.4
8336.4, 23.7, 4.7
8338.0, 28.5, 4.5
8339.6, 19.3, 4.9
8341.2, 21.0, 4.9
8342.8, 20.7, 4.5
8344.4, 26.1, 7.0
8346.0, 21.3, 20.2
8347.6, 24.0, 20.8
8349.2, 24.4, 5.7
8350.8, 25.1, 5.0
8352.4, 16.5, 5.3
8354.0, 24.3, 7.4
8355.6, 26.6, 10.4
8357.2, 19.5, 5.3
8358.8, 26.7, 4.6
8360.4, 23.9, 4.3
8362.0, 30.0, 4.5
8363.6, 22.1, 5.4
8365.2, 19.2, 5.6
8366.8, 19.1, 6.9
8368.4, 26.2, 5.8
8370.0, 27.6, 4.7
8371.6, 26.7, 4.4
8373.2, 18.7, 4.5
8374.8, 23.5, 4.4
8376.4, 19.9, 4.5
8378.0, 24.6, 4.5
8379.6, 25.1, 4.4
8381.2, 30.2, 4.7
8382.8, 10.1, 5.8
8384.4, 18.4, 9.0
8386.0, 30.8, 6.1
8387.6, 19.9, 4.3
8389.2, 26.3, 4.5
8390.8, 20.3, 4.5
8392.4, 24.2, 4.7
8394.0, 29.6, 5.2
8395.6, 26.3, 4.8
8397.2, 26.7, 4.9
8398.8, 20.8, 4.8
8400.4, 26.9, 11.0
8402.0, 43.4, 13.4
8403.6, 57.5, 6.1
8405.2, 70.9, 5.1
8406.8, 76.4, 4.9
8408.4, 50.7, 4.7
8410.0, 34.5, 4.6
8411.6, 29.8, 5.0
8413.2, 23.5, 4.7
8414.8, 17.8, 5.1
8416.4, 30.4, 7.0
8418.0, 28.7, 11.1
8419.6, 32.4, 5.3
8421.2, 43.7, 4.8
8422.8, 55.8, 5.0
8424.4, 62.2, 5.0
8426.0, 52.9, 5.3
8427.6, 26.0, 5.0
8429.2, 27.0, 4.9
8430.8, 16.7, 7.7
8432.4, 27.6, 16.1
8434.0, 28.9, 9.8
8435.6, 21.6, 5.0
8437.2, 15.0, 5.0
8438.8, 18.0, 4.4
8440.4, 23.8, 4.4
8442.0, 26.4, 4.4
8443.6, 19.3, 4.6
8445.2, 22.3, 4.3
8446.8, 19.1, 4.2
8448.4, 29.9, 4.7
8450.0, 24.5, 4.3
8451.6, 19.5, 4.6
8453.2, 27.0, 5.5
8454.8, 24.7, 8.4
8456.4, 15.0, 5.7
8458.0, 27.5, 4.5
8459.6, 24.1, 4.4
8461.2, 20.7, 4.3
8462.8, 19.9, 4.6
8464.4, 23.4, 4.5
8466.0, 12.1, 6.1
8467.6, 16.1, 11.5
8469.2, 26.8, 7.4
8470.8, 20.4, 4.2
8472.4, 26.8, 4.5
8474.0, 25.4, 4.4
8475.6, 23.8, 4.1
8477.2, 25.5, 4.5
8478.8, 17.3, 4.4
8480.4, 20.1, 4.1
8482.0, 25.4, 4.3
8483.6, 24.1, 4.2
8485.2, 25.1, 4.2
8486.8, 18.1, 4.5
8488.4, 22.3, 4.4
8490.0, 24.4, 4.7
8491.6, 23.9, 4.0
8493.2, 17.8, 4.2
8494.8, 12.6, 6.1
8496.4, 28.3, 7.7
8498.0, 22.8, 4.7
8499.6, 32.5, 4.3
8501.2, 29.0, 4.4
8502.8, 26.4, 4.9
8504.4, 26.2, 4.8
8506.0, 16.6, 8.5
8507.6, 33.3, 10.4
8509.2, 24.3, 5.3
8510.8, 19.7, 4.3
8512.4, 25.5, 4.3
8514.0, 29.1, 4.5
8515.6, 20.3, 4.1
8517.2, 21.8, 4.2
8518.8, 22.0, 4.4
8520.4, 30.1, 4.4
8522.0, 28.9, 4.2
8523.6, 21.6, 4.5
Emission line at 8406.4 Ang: [S II] 6716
